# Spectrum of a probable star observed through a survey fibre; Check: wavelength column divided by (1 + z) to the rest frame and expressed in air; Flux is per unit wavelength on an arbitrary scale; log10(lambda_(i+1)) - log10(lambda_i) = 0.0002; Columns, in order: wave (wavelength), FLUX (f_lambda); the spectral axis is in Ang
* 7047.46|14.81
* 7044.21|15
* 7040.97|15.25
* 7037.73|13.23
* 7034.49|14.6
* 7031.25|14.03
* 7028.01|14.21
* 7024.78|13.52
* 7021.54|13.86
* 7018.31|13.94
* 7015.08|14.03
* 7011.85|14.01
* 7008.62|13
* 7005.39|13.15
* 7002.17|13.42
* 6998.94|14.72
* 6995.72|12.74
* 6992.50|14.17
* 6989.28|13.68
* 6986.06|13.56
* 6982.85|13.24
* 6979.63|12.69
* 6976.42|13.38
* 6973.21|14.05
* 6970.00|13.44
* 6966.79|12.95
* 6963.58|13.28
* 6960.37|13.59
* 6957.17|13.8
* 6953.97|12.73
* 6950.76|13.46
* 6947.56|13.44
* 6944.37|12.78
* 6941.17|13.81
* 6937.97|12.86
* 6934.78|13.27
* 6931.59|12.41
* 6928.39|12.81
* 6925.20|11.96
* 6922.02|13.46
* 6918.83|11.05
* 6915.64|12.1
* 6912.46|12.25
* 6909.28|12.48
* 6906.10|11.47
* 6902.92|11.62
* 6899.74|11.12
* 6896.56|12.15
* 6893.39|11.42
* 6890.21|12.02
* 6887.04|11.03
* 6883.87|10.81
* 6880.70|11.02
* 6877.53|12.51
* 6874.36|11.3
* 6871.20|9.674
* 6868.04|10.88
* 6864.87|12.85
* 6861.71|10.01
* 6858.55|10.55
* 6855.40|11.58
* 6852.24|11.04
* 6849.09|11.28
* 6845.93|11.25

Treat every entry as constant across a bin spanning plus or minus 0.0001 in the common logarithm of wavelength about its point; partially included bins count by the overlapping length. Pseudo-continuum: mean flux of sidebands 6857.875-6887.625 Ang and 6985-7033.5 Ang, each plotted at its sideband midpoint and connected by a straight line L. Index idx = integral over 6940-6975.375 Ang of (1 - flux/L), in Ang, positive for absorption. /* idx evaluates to -1.81 Ang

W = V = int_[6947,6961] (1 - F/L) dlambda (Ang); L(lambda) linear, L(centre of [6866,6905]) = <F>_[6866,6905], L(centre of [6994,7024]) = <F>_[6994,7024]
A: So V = -0.9 Ang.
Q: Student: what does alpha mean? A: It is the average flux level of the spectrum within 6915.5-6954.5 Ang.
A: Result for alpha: 12.8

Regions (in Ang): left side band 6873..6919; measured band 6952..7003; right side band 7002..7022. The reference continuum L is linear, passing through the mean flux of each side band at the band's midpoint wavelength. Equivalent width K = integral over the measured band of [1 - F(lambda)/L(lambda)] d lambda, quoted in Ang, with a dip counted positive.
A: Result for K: -1.66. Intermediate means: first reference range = 11.6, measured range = 13.5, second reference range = 13.6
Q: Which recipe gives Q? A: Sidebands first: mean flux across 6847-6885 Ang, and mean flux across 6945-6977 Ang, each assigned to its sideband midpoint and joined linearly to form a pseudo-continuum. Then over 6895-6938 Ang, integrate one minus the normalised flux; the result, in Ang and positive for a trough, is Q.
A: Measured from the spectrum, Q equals 0.5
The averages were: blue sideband 11.1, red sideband 13.4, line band 12.2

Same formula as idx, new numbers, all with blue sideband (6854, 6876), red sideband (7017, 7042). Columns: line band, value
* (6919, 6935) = -0.6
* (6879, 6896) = 0.1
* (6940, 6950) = -0.7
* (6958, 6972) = -0.6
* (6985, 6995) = -0.3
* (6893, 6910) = 0.0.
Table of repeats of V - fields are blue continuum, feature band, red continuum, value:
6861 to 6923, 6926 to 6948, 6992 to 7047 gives -1.04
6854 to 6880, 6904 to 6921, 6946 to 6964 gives 0.55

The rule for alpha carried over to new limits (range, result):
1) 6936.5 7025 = 13.5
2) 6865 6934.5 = 11.7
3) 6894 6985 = 12.8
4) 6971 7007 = 13.5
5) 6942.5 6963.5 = 13.3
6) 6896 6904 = 11.6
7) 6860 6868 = 11.3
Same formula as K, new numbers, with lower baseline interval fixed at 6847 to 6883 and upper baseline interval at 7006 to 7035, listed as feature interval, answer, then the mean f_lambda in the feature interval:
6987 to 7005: -0.4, 13.7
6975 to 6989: -0.1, 13.3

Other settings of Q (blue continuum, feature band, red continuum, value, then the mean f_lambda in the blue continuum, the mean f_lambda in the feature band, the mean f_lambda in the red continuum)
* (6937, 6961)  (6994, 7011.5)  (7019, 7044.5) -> 0.5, 13.3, 13.5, 14.2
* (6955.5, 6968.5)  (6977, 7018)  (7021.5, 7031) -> 0.4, 13.4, 13.5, 13.9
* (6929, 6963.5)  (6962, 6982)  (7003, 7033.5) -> 0.2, 13.2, 13.3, 13.8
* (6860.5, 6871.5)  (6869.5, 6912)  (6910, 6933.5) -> 0.5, 11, 11.5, 12.3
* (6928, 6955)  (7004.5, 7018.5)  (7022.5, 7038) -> 0.2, 13.1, 13.6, 14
